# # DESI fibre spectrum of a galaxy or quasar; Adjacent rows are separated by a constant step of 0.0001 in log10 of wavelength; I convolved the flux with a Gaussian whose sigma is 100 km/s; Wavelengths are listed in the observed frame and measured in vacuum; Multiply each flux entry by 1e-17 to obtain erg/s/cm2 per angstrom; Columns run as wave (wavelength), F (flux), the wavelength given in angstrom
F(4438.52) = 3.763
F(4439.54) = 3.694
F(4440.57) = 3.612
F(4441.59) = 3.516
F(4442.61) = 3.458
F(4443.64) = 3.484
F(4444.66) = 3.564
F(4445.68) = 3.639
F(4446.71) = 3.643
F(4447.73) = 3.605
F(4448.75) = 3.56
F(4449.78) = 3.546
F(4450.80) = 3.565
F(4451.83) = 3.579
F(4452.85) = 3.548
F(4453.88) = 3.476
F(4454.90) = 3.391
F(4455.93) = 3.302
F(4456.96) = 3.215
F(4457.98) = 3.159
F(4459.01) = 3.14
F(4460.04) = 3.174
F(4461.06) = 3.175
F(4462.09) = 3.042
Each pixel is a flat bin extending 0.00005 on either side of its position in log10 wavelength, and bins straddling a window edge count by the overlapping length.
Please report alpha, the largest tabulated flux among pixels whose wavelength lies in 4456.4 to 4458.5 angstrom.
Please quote 3.215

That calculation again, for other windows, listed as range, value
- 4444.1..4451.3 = 3.643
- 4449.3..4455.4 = 3.579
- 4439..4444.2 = 3.694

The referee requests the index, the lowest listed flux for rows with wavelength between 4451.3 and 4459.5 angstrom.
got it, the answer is 3.14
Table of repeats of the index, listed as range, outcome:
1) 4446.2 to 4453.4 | 3.546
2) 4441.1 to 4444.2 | 3.458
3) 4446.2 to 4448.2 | 3.605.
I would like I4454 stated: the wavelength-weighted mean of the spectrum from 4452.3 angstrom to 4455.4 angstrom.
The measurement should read 3.48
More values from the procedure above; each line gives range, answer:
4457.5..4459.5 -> 3.14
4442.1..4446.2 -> 3.53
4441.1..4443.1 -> 3.49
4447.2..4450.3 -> 3.58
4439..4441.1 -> 3.65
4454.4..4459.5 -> 3.24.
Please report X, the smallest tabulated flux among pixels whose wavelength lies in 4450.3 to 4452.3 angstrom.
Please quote 3.565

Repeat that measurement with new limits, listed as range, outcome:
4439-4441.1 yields 3.612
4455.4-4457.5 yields 3.215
